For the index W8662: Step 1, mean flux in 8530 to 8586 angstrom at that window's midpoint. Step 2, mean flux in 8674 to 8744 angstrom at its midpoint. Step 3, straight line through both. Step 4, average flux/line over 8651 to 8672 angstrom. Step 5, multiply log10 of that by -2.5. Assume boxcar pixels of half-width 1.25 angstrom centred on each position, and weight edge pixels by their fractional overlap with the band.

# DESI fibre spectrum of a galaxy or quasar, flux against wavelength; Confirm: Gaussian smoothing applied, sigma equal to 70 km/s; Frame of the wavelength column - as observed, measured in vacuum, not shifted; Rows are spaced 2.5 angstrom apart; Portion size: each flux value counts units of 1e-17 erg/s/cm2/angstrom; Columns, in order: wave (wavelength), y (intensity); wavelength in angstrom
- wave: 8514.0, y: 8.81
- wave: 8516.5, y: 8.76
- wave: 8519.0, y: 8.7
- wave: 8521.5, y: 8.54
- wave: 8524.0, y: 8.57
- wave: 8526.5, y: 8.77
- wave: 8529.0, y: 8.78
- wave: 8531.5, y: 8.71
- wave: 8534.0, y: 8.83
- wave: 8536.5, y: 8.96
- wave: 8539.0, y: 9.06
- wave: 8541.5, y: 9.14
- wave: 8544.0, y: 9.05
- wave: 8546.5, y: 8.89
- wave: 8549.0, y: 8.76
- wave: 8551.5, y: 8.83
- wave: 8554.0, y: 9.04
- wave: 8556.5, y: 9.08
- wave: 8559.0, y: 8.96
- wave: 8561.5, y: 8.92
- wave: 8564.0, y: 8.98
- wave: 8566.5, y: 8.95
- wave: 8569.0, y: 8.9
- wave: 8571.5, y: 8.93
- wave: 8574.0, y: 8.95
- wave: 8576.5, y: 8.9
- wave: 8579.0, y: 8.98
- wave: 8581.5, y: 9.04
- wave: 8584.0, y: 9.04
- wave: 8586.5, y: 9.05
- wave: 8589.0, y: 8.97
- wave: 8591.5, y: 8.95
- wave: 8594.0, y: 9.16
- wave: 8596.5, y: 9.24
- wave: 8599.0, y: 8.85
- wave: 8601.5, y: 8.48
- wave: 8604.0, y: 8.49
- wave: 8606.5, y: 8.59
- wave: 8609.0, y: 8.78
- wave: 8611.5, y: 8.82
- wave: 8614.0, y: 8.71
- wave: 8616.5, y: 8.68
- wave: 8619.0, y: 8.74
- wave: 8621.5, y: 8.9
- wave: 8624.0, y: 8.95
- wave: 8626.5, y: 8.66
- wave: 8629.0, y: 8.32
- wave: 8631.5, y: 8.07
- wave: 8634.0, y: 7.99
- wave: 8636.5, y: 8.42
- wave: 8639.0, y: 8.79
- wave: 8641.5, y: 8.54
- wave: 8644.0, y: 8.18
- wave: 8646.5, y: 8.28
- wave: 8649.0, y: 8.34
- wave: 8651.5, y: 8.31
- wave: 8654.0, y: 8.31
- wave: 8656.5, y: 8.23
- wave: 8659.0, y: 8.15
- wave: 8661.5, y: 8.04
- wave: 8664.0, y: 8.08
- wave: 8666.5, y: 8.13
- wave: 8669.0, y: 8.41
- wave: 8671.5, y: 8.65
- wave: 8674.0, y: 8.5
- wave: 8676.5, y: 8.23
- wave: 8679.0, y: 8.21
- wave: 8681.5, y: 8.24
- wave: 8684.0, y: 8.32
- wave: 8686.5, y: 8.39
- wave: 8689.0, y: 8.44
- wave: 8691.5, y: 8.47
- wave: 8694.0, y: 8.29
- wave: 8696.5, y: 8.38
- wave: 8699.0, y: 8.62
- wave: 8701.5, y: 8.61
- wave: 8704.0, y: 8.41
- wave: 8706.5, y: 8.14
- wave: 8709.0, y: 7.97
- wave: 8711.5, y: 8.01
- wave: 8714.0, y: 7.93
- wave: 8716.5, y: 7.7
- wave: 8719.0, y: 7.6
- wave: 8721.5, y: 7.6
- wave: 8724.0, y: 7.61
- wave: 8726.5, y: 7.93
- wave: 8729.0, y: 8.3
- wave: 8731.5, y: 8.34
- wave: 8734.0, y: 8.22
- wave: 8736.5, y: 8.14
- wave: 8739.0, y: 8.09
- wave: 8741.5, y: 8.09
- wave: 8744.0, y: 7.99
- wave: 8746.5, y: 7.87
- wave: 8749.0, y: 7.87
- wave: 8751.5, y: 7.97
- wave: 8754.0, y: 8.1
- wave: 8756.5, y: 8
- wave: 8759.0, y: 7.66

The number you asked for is 0.02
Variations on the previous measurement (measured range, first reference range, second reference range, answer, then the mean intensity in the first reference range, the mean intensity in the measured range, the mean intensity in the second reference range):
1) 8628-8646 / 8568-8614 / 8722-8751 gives 0.04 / 8.89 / 8.33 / 8.03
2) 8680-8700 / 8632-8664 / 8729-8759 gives -0.03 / 8.28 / 8.39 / 8.05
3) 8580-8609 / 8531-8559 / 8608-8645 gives -0.02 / 8.95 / 8.89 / 8.57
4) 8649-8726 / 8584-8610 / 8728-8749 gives 0.02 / 8.87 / 8.2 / 8.11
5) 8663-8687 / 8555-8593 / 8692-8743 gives 0.01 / 8.97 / 8.32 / 8.1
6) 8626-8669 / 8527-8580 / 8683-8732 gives 0.02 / 8.93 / 8.28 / 8.15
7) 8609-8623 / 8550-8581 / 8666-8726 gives -0.01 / 8.95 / 8.77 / 8.2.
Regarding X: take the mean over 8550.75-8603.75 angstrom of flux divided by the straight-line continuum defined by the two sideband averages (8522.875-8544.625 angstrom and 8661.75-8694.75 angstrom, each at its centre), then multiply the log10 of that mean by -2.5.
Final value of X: -0.03 mag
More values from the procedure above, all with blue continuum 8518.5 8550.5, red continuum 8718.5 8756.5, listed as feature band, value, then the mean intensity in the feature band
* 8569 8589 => -0.041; 8.98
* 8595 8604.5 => -0.030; 8.8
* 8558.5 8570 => -0.029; 8.94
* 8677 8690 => -0.013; 8.31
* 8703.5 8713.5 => 0.002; 8.1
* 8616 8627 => -0.042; 8.8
